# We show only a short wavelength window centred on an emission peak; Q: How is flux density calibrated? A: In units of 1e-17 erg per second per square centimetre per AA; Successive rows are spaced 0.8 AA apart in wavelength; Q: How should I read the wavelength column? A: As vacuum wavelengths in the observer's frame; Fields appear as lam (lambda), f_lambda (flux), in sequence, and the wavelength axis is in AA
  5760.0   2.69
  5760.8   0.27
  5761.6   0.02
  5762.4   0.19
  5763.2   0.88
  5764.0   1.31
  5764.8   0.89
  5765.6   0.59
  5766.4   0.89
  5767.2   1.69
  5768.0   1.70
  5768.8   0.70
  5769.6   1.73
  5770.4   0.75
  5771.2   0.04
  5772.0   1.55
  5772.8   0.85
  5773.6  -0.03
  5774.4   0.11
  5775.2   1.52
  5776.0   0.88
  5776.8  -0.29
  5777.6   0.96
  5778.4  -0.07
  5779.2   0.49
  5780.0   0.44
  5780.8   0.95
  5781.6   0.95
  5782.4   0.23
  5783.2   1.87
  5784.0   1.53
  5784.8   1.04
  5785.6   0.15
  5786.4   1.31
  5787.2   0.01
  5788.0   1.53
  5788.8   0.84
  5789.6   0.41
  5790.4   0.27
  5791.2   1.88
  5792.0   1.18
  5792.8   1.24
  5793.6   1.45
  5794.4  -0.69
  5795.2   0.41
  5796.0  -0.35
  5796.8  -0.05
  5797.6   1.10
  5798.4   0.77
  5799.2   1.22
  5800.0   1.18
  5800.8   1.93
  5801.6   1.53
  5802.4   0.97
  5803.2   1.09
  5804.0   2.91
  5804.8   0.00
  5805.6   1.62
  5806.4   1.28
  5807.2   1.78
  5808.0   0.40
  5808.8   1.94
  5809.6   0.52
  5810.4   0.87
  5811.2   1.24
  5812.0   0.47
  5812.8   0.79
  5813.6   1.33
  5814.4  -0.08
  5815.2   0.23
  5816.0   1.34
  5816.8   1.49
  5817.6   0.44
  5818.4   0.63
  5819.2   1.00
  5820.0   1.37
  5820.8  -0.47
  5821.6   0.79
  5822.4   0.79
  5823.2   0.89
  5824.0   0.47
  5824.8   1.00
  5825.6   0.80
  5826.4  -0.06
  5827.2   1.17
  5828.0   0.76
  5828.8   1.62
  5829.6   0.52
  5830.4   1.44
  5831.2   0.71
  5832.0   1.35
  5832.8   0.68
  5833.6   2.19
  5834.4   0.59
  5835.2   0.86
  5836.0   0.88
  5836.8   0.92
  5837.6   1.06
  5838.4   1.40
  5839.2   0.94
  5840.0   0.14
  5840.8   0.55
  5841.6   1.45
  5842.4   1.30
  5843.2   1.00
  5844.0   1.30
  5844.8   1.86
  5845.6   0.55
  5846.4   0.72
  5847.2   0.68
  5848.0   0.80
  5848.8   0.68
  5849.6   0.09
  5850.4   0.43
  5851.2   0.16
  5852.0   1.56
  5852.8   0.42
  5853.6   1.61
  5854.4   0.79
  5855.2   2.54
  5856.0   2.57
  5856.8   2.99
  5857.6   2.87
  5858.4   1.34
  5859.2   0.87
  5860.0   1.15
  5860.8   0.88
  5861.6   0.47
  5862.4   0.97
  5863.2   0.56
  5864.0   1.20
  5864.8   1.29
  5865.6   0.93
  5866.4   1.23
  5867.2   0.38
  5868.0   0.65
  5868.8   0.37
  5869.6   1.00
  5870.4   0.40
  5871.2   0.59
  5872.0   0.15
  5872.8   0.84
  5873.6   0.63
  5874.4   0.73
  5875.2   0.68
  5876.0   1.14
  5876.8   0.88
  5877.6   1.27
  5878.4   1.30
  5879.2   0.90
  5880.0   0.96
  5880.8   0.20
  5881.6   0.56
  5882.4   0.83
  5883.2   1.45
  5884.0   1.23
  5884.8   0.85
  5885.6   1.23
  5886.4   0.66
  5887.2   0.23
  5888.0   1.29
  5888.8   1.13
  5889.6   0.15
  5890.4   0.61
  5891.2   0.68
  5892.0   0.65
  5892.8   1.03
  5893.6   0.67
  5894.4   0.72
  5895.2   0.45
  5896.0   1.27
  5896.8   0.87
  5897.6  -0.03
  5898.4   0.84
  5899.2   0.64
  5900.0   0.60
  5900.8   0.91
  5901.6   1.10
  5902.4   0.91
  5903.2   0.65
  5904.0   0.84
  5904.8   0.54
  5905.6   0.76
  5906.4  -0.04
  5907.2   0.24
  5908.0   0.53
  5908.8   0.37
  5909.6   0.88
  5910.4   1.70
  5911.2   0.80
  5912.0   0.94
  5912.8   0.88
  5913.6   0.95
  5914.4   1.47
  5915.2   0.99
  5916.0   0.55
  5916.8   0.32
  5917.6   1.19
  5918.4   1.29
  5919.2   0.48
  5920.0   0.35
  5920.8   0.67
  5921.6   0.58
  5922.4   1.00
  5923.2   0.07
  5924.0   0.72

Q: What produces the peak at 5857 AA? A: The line [O III]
